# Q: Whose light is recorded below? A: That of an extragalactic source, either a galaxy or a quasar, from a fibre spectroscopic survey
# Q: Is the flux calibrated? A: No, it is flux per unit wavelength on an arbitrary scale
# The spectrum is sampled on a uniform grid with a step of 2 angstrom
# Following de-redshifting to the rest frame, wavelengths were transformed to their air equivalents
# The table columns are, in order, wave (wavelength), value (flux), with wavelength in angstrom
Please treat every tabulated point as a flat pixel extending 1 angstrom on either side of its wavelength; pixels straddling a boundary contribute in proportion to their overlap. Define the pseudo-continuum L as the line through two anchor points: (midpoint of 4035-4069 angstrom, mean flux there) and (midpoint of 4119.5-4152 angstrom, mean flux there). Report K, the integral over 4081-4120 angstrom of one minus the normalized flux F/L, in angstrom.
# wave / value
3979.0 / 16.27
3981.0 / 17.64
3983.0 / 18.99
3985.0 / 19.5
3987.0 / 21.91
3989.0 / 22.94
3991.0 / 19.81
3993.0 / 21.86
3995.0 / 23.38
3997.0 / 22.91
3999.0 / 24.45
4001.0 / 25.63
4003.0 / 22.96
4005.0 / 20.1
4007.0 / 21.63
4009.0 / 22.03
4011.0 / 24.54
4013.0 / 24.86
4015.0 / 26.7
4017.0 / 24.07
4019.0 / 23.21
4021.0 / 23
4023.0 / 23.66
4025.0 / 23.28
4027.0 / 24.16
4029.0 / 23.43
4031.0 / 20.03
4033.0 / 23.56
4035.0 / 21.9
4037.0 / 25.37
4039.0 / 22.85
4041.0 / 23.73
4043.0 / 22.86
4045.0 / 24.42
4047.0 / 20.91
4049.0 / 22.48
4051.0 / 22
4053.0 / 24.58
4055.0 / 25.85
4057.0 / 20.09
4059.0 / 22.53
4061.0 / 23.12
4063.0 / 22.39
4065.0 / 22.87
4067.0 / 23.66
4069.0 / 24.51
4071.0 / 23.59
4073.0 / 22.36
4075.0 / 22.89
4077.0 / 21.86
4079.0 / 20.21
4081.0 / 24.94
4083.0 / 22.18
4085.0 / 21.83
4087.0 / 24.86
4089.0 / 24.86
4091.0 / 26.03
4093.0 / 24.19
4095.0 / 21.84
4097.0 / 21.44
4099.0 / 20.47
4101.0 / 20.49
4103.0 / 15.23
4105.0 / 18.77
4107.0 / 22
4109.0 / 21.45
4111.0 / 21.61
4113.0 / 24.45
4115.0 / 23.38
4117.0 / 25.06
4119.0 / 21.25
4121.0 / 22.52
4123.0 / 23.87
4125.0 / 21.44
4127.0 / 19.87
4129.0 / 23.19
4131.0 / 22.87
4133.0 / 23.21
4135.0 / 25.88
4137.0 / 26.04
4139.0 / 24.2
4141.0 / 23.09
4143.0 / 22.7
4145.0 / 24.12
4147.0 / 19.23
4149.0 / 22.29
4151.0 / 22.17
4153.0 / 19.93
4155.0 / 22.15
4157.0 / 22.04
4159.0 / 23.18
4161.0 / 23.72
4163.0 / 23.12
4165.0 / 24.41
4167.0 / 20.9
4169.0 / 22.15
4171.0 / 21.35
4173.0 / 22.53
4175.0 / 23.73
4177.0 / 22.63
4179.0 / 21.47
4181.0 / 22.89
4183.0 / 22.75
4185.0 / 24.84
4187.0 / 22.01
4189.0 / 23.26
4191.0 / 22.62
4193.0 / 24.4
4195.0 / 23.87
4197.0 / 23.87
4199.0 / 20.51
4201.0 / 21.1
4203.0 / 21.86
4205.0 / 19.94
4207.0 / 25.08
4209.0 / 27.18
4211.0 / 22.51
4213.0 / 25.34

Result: 1.2 angstrom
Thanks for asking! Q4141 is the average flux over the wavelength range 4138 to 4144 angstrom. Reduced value 23.3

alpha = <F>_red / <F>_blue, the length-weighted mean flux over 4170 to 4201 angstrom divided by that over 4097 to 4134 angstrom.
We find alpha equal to 1.05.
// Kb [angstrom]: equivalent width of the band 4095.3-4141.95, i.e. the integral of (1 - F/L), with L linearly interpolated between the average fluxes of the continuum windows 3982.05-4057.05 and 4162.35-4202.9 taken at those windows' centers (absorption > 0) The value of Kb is 1.11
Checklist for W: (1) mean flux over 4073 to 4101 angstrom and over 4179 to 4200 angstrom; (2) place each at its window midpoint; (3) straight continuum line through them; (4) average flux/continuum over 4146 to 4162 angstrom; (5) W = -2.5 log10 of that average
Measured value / 0.05 mag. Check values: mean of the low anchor 22.8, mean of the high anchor 23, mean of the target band 21.8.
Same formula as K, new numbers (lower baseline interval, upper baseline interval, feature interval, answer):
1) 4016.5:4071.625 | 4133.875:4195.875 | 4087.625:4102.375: 0.3 angstrom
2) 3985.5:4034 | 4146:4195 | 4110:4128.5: 0.1 angstrom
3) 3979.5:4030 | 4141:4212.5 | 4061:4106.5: 0.6 angstrom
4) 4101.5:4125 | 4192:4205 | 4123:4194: -2.2 angstrom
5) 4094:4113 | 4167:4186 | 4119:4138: -1.6 angstrom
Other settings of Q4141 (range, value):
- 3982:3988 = 20.1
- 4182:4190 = 23.2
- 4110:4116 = 23.1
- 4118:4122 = 21.9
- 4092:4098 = 22.5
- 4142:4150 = 22.1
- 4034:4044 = 23.3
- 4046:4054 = 22.5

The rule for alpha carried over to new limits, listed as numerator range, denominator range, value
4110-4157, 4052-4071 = 0.98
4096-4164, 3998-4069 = 0.96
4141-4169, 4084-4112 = 1.02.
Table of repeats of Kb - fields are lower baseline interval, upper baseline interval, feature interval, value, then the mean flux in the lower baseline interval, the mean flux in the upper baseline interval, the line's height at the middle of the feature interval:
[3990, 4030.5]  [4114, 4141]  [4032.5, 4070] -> 0.20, 23.2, 23.3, 23.3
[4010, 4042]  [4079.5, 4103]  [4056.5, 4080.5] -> 0.39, 23.6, 22.6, 23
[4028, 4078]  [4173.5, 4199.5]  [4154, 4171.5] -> 0.32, 23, 23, 23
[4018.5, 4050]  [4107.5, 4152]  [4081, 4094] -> -0.62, 23.1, 22.9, 23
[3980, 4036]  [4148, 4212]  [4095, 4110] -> 1.68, 22.6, 22.7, 22.6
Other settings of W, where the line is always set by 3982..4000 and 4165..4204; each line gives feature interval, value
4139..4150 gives 0.00 mag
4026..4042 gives -0.06 mag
